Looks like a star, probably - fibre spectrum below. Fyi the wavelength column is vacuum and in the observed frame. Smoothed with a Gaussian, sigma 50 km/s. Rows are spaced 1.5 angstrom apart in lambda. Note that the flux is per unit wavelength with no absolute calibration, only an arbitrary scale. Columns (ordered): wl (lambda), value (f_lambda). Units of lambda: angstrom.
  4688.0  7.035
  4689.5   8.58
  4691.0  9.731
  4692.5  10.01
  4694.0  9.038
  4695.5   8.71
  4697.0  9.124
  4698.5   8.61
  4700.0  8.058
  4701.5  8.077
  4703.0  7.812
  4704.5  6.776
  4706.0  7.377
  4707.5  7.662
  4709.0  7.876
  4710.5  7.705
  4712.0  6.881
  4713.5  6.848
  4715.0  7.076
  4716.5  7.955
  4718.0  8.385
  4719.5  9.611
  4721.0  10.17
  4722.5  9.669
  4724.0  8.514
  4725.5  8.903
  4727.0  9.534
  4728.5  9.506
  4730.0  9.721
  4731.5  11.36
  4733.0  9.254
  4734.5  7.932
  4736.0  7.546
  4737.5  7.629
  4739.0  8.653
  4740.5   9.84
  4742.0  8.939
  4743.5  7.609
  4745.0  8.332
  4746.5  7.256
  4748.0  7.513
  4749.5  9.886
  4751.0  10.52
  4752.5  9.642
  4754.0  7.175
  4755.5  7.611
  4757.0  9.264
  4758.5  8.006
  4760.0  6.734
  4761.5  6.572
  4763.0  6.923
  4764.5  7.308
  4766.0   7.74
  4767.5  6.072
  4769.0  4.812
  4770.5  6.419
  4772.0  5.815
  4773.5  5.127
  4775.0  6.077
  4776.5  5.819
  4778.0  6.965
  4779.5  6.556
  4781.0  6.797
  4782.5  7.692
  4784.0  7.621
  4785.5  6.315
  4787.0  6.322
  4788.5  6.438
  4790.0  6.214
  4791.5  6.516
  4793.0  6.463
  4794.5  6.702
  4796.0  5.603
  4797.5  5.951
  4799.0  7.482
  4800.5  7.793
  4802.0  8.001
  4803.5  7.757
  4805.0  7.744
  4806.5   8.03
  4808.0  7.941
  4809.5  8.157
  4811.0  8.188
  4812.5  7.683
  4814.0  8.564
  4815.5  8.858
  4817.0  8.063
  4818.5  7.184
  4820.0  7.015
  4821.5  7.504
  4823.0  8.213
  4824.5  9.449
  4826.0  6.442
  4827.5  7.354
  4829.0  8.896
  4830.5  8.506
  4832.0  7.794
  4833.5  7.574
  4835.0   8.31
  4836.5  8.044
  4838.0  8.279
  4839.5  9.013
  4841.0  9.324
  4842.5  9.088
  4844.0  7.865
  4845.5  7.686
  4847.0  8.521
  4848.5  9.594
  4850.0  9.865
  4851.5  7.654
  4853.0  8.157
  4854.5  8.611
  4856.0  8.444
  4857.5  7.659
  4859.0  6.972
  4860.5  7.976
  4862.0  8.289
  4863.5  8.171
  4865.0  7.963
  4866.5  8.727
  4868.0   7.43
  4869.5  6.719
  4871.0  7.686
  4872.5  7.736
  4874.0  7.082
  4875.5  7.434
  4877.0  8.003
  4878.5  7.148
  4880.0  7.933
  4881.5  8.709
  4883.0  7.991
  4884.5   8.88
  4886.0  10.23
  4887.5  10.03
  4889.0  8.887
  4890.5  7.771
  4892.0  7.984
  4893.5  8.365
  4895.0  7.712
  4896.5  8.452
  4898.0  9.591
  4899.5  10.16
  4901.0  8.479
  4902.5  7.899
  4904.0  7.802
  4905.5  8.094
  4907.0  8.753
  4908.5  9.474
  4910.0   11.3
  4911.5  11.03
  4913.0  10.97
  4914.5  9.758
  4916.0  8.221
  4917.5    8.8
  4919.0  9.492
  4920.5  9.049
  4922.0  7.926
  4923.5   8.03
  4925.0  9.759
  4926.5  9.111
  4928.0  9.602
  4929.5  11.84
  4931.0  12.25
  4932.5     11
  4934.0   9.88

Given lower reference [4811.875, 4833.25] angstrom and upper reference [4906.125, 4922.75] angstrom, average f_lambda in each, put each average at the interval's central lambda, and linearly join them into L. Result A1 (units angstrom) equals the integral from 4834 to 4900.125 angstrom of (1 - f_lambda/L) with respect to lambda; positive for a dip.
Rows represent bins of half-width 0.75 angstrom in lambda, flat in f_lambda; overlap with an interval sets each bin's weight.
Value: 2.9 angstrom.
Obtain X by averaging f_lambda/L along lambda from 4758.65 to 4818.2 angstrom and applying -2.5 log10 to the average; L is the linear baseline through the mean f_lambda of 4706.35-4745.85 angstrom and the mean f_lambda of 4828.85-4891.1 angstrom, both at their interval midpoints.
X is 0.20 mag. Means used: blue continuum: 8.57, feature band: 6.98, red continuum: 8.25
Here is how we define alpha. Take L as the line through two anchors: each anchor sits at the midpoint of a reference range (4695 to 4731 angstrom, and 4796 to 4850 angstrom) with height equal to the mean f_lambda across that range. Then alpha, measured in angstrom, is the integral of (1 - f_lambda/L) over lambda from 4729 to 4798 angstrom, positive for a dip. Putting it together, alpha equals 6.7 angstrom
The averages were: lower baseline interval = 8.38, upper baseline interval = 8.04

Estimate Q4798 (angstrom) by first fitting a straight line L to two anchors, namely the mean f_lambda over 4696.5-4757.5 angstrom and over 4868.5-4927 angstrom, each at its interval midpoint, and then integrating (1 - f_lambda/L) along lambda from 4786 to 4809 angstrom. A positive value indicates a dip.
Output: 4.2 angstrom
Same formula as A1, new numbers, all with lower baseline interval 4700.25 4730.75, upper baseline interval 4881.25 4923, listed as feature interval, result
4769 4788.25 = 4.8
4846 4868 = 1.3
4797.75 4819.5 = 1.9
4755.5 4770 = 2.4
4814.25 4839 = 2.0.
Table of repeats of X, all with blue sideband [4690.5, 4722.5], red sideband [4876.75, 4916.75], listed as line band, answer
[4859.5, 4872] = 0.12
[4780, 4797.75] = 0.29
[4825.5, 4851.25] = 0.04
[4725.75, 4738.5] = -0.09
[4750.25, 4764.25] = 0.06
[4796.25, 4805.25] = 0.17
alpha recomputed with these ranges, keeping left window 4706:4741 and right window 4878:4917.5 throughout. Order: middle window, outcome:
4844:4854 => 0.34 angstrom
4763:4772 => 2.30 angstrom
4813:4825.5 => 1.00 angstrom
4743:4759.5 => 0.41 angstrom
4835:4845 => 0.28 angstrom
